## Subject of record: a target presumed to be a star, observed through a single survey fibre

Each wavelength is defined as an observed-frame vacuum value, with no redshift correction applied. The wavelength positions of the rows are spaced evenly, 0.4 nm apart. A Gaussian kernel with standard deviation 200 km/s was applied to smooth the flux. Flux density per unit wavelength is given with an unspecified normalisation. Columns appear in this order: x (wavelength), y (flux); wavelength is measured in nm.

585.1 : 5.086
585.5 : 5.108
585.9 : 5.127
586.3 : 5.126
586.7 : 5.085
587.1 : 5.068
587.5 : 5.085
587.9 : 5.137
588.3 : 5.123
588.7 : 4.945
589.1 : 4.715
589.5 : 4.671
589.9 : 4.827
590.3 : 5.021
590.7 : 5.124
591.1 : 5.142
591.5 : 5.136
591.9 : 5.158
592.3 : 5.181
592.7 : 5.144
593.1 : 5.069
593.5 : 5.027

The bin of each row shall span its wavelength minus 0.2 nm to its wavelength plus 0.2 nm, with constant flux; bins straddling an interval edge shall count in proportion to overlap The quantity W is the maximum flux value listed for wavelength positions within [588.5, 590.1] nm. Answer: 4.945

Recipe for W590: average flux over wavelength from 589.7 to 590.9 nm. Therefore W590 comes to 4.99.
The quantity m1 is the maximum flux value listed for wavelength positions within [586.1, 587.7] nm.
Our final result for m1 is 5.126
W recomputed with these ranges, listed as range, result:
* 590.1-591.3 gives 5.142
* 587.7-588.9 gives 5.137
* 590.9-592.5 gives 5.181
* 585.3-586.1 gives 5.127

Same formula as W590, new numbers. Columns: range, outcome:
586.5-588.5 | 5.1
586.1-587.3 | 5.09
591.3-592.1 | 5.15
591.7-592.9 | 5.16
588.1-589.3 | 4.93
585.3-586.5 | 5.12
